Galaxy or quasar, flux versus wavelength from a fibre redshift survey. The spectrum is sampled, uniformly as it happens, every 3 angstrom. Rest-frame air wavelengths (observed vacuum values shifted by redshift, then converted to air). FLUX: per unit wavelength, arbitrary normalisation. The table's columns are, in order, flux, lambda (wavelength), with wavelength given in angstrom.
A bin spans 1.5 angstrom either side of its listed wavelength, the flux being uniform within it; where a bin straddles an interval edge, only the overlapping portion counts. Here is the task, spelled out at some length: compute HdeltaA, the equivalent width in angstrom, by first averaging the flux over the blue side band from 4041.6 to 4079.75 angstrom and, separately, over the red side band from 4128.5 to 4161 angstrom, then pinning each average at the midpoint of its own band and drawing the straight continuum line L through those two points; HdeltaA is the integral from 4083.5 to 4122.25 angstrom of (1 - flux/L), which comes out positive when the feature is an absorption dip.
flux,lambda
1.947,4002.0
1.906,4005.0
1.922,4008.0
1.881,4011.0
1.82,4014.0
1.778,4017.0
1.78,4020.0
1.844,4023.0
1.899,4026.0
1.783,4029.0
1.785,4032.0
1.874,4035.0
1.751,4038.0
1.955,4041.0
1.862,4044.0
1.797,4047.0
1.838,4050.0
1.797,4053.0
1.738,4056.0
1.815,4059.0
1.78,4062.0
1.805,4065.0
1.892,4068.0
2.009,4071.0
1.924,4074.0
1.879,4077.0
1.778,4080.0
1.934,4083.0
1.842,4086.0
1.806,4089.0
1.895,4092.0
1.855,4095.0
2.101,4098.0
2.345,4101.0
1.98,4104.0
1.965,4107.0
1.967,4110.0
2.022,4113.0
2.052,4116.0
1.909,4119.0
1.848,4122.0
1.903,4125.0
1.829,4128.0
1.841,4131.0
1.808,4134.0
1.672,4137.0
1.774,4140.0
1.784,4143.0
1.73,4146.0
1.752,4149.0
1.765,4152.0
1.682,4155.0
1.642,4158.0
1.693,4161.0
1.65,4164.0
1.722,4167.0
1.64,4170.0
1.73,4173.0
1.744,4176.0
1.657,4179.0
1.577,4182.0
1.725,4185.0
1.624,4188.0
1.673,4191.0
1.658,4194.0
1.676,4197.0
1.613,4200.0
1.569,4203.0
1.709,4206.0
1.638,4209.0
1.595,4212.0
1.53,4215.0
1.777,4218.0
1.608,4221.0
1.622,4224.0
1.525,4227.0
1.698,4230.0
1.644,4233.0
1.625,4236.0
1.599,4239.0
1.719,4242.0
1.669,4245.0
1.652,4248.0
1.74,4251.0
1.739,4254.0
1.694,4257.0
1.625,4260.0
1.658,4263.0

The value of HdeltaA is -3.8 angstrom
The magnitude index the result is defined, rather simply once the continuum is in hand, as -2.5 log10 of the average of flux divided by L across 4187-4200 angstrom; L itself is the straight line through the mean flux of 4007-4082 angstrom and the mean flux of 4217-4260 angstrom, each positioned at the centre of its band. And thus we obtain 0.03 mag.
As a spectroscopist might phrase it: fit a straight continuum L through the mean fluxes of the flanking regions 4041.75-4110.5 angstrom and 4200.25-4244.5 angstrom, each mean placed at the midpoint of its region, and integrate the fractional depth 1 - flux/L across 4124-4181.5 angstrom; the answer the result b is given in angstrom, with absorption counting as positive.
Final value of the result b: 0.8 angstrom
